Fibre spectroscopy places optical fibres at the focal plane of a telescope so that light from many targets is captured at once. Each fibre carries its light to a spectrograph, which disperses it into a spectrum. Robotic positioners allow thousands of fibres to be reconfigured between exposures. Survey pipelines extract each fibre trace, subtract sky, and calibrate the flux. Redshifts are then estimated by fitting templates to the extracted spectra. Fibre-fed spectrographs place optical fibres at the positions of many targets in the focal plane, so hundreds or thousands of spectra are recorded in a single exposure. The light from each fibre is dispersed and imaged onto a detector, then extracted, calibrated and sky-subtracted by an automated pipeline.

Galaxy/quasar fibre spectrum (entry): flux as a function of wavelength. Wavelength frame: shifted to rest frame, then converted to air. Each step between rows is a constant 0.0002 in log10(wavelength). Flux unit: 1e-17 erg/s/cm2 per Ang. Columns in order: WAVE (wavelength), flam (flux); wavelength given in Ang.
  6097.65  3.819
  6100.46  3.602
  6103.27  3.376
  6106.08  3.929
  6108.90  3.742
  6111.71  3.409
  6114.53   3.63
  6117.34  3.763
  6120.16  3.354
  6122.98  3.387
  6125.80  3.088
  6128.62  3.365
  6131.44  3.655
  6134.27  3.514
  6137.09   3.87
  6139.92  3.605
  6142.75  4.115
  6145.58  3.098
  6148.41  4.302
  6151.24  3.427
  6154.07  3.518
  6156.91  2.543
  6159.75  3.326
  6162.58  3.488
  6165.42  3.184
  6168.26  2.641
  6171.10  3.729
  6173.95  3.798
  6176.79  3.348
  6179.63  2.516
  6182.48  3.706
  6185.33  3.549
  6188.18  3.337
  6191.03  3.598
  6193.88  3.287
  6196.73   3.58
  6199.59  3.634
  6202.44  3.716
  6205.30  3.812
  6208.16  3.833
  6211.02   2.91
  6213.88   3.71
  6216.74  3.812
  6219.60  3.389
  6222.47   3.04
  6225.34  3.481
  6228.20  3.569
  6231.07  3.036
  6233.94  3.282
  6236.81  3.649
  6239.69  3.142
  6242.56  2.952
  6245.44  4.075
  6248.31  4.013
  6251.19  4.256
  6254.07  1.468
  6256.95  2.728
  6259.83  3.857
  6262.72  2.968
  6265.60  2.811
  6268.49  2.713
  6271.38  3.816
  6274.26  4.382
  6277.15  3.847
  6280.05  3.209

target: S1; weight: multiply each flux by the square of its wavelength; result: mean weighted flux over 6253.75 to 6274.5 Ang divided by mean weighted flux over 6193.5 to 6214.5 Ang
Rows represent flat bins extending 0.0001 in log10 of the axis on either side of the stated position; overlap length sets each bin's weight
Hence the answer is 0.9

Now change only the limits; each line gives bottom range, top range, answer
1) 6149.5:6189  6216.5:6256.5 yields 1.03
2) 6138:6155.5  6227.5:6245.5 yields 0.93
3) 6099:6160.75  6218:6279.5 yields 0.99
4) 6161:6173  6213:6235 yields 1.06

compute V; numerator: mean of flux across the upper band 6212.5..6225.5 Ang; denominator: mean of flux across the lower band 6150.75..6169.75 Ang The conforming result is 1.1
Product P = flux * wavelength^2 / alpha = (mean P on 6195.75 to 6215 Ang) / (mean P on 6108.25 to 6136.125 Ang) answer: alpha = 1.1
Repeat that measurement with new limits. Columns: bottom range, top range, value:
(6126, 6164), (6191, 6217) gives 1.04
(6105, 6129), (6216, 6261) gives 0.99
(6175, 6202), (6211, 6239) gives 1.01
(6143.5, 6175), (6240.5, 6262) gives 1.01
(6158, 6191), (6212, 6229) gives 1.06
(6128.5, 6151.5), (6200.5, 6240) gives 0.96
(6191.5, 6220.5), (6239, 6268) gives 0.91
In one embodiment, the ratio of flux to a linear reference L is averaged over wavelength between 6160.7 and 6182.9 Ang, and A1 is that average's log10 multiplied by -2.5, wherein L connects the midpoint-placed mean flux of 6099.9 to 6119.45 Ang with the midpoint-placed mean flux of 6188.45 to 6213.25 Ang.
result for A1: 0.090 mag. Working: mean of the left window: 3.63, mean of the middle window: 3.28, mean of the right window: 3.54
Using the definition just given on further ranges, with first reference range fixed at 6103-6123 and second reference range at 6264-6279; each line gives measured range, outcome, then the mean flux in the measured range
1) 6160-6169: 0.13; 3.17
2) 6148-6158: 0.06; 3.39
